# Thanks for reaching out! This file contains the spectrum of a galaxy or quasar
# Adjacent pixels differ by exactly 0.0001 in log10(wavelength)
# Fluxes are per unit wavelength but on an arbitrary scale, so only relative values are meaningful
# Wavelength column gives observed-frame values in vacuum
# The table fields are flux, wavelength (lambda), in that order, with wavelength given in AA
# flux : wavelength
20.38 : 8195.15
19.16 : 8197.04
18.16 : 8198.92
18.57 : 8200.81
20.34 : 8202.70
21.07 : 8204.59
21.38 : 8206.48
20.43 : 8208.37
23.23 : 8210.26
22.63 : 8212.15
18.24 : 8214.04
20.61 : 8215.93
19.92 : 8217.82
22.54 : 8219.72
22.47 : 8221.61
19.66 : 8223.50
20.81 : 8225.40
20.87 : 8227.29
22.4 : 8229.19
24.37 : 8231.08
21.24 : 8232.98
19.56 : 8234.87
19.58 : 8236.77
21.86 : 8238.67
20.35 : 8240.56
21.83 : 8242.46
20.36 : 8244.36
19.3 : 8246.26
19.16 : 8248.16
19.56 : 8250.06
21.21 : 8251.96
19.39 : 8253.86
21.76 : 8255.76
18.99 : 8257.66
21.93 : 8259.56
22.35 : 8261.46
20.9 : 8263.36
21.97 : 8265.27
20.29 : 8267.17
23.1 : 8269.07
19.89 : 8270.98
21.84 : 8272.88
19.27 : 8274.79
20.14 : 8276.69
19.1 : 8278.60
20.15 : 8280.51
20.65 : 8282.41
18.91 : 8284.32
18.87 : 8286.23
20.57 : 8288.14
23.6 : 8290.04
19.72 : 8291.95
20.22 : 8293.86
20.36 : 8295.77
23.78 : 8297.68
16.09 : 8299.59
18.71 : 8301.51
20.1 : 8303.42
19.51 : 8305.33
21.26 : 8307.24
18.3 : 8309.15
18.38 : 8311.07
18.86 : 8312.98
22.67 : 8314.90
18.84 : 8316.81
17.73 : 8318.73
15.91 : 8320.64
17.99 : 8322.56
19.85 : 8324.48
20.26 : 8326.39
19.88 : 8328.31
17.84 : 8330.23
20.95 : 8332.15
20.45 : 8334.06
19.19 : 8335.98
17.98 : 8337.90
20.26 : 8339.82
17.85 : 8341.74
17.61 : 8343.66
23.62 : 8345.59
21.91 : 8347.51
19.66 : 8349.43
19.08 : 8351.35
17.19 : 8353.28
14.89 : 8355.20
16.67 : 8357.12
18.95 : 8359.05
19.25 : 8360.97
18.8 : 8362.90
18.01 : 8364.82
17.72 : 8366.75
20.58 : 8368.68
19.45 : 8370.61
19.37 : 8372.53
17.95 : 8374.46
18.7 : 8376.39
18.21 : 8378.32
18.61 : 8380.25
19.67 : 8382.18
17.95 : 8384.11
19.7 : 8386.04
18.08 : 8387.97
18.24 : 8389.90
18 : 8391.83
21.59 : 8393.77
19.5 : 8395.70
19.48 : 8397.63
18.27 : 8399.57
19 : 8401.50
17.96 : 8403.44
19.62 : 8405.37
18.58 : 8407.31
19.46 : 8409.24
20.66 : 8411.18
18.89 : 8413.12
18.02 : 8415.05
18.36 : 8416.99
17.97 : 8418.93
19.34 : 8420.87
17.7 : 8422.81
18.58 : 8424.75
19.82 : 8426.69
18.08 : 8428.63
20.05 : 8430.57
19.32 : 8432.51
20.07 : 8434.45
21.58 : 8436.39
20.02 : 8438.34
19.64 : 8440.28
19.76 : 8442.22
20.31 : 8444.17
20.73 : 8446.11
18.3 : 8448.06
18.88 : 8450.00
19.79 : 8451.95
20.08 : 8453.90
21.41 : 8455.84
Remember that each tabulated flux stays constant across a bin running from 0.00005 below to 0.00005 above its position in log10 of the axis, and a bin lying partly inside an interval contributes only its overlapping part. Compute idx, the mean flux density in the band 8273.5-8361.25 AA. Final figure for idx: 19.4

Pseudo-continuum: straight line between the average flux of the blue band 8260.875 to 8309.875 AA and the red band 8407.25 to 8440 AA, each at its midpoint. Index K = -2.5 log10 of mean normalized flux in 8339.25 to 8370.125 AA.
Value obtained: 0.05 mag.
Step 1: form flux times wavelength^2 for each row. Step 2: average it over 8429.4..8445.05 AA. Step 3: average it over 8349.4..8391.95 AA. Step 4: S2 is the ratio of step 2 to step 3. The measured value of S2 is 1.1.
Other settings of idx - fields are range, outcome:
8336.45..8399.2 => 18.9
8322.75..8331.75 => 19.4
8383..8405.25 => 18.9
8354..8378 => 18.3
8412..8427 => 18.5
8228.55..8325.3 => 20.2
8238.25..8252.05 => 20.4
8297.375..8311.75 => 19.3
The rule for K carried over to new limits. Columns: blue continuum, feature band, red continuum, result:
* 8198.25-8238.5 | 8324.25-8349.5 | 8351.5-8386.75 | -0.05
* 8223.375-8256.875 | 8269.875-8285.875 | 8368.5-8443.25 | 0.02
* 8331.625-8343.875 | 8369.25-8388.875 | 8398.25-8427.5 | 0.01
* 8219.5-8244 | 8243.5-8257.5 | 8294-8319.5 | 0.04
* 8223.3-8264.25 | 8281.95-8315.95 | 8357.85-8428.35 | 0.00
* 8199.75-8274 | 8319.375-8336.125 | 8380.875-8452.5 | 0.05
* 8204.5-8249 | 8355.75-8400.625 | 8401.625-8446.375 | 0.05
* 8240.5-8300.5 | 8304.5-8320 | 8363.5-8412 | 0.03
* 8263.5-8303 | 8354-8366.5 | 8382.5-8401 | 0.10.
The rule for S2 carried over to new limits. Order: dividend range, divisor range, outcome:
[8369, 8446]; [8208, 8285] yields 0.96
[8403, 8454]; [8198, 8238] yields 0.97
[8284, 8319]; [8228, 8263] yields 0.97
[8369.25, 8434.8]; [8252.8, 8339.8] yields 0.97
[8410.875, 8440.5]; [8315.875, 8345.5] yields 1.04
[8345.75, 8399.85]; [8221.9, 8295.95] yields 0.94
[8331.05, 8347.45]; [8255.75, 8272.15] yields 0.95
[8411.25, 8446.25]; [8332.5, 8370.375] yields 1.04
